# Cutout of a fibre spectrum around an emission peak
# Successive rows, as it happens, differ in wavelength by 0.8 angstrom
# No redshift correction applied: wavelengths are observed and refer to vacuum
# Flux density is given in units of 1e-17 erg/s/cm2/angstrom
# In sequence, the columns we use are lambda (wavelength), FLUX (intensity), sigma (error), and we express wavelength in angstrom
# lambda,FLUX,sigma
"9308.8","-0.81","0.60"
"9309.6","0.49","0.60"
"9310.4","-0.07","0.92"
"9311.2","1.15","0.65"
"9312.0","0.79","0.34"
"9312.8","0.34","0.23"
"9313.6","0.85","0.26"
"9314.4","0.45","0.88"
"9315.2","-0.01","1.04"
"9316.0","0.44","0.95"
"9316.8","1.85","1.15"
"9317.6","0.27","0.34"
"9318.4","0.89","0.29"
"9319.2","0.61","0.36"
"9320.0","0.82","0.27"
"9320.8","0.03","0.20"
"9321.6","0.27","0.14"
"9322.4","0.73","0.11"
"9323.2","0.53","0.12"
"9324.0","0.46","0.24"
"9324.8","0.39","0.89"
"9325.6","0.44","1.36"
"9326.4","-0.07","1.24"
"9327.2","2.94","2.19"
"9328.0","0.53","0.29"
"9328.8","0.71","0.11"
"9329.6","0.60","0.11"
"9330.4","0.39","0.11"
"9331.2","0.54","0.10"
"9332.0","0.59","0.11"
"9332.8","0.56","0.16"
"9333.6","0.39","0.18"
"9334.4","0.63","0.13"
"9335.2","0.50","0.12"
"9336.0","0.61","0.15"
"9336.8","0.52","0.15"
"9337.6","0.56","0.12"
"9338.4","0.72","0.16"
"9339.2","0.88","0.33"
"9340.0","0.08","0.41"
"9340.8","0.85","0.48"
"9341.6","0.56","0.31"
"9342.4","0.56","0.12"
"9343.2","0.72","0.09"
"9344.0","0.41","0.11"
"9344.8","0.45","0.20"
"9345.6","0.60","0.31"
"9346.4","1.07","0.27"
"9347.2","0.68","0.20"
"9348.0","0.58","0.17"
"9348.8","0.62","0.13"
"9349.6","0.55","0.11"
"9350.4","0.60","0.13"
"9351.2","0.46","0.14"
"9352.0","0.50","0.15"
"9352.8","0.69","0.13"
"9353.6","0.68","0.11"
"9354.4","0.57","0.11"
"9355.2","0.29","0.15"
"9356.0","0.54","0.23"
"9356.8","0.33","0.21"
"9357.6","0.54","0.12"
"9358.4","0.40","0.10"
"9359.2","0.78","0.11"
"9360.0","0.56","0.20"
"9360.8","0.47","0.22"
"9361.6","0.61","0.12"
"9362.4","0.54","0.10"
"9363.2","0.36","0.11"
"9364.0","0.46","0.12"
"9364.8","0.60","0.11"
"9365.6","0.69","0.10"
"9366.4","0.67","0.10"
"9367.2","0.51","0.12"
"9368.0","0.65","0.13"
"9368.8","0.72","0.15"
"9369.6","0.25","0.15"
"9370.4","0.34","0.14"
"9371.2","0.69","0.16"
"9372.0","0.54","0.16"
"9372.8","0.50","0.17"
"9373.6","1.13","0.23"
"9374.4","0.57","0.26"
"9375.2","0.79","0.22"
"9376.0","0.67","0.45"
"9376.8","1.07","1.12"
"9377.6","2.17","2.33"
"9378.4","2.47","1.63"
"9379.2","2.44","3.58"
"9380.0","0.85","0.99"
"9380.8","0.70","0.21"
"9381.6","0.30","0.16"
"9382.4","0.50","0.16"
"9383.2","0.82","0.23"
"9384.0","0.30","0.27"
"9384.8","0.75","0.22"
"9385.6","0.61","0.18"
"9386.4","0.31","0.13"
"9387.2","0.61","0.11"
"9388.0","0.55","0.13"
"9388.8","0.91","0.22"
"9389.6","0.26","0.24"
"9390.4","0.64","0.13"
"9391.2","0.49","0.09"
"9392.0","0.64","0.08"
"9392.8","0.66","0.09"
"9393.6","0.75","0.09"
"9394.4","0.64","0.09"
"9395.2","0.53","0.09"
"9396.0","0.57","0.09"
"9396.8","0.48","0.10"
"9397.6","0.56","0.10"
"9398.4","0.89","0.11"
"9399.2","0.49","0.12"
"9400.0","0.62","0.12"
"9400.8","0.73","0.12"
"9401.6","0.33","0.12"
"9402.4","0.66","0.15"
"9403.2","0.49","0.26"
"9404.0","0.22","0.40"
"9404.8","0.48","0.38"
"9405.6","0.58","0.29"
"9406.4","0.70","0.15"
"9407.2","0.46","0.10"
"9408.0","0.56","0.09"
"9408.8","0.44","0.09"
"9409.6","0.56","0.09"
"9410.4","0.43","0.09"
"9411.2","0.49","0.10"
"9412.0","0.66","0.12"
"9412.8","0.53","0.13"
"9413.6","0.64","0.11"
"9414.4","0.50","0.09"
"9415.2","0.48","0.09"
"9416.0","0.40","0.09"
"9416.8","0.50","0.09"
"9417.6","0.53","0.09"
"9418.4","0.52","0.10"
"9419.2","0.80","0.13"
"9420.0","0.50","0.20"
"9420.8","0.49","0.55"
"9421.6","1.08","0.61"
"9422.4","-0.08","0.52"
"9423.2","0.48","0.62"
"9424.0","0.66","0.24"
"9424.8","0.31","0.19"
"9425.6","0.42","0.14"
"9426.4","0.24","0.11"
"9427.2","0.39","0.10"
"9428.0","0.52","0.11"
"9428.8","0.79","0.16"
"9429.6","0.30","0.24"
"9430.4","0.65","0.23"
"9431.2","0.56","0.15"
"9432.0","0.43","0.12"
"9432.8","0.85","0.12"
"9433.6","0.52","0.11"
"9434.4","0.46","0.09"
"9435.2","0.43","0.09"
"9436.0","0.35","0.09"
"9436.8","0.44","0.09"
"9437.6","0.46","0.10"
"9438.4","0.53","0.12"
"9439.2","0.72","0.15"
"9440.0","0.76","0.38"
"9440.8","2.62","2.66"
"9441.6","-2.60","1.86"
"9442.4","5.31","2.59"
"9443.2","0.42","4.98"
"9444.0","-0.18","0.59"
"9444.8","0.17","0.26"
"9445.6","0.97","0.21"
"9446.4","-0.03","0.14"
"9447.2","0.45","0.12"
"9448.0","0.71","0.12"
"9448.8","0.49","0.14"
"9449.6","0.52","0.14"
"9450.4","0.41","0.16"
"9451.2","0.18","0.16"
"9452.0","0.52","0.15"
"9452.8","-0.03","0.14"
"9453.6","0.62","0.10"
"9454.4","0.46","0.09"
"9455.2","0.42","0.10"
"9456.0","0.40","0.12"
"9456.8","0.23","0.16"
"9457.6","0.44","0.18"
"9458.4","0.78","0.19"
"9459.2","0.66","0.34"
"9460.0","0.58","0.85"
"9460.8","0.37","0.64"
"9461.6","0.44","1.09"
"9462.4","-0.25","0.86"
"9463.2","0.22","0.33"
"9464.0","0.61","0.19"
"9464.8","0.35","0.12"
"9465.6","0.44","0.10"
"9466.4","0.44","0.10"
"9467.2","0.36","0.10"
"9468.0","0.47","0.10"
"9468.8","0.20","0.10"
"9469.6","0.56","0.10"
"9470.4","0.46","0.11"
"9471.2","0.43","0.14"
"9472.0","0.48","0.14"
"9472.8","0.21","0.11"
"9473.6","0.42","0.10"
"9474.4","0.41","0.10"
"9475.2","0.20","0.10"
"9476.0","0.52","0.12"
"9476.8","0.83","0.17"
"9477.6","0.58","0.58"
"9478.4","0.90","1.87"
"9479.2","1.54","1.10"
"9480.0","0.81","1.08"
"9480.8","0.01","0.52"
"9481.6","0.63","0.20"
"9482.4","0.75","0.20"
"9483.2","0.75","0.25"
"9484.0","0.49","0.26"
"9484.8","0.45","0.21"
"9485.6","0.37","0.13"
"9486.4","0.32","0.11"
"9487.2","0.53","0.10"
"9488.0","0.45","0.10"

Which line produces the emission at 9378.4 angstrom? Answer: Mg II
